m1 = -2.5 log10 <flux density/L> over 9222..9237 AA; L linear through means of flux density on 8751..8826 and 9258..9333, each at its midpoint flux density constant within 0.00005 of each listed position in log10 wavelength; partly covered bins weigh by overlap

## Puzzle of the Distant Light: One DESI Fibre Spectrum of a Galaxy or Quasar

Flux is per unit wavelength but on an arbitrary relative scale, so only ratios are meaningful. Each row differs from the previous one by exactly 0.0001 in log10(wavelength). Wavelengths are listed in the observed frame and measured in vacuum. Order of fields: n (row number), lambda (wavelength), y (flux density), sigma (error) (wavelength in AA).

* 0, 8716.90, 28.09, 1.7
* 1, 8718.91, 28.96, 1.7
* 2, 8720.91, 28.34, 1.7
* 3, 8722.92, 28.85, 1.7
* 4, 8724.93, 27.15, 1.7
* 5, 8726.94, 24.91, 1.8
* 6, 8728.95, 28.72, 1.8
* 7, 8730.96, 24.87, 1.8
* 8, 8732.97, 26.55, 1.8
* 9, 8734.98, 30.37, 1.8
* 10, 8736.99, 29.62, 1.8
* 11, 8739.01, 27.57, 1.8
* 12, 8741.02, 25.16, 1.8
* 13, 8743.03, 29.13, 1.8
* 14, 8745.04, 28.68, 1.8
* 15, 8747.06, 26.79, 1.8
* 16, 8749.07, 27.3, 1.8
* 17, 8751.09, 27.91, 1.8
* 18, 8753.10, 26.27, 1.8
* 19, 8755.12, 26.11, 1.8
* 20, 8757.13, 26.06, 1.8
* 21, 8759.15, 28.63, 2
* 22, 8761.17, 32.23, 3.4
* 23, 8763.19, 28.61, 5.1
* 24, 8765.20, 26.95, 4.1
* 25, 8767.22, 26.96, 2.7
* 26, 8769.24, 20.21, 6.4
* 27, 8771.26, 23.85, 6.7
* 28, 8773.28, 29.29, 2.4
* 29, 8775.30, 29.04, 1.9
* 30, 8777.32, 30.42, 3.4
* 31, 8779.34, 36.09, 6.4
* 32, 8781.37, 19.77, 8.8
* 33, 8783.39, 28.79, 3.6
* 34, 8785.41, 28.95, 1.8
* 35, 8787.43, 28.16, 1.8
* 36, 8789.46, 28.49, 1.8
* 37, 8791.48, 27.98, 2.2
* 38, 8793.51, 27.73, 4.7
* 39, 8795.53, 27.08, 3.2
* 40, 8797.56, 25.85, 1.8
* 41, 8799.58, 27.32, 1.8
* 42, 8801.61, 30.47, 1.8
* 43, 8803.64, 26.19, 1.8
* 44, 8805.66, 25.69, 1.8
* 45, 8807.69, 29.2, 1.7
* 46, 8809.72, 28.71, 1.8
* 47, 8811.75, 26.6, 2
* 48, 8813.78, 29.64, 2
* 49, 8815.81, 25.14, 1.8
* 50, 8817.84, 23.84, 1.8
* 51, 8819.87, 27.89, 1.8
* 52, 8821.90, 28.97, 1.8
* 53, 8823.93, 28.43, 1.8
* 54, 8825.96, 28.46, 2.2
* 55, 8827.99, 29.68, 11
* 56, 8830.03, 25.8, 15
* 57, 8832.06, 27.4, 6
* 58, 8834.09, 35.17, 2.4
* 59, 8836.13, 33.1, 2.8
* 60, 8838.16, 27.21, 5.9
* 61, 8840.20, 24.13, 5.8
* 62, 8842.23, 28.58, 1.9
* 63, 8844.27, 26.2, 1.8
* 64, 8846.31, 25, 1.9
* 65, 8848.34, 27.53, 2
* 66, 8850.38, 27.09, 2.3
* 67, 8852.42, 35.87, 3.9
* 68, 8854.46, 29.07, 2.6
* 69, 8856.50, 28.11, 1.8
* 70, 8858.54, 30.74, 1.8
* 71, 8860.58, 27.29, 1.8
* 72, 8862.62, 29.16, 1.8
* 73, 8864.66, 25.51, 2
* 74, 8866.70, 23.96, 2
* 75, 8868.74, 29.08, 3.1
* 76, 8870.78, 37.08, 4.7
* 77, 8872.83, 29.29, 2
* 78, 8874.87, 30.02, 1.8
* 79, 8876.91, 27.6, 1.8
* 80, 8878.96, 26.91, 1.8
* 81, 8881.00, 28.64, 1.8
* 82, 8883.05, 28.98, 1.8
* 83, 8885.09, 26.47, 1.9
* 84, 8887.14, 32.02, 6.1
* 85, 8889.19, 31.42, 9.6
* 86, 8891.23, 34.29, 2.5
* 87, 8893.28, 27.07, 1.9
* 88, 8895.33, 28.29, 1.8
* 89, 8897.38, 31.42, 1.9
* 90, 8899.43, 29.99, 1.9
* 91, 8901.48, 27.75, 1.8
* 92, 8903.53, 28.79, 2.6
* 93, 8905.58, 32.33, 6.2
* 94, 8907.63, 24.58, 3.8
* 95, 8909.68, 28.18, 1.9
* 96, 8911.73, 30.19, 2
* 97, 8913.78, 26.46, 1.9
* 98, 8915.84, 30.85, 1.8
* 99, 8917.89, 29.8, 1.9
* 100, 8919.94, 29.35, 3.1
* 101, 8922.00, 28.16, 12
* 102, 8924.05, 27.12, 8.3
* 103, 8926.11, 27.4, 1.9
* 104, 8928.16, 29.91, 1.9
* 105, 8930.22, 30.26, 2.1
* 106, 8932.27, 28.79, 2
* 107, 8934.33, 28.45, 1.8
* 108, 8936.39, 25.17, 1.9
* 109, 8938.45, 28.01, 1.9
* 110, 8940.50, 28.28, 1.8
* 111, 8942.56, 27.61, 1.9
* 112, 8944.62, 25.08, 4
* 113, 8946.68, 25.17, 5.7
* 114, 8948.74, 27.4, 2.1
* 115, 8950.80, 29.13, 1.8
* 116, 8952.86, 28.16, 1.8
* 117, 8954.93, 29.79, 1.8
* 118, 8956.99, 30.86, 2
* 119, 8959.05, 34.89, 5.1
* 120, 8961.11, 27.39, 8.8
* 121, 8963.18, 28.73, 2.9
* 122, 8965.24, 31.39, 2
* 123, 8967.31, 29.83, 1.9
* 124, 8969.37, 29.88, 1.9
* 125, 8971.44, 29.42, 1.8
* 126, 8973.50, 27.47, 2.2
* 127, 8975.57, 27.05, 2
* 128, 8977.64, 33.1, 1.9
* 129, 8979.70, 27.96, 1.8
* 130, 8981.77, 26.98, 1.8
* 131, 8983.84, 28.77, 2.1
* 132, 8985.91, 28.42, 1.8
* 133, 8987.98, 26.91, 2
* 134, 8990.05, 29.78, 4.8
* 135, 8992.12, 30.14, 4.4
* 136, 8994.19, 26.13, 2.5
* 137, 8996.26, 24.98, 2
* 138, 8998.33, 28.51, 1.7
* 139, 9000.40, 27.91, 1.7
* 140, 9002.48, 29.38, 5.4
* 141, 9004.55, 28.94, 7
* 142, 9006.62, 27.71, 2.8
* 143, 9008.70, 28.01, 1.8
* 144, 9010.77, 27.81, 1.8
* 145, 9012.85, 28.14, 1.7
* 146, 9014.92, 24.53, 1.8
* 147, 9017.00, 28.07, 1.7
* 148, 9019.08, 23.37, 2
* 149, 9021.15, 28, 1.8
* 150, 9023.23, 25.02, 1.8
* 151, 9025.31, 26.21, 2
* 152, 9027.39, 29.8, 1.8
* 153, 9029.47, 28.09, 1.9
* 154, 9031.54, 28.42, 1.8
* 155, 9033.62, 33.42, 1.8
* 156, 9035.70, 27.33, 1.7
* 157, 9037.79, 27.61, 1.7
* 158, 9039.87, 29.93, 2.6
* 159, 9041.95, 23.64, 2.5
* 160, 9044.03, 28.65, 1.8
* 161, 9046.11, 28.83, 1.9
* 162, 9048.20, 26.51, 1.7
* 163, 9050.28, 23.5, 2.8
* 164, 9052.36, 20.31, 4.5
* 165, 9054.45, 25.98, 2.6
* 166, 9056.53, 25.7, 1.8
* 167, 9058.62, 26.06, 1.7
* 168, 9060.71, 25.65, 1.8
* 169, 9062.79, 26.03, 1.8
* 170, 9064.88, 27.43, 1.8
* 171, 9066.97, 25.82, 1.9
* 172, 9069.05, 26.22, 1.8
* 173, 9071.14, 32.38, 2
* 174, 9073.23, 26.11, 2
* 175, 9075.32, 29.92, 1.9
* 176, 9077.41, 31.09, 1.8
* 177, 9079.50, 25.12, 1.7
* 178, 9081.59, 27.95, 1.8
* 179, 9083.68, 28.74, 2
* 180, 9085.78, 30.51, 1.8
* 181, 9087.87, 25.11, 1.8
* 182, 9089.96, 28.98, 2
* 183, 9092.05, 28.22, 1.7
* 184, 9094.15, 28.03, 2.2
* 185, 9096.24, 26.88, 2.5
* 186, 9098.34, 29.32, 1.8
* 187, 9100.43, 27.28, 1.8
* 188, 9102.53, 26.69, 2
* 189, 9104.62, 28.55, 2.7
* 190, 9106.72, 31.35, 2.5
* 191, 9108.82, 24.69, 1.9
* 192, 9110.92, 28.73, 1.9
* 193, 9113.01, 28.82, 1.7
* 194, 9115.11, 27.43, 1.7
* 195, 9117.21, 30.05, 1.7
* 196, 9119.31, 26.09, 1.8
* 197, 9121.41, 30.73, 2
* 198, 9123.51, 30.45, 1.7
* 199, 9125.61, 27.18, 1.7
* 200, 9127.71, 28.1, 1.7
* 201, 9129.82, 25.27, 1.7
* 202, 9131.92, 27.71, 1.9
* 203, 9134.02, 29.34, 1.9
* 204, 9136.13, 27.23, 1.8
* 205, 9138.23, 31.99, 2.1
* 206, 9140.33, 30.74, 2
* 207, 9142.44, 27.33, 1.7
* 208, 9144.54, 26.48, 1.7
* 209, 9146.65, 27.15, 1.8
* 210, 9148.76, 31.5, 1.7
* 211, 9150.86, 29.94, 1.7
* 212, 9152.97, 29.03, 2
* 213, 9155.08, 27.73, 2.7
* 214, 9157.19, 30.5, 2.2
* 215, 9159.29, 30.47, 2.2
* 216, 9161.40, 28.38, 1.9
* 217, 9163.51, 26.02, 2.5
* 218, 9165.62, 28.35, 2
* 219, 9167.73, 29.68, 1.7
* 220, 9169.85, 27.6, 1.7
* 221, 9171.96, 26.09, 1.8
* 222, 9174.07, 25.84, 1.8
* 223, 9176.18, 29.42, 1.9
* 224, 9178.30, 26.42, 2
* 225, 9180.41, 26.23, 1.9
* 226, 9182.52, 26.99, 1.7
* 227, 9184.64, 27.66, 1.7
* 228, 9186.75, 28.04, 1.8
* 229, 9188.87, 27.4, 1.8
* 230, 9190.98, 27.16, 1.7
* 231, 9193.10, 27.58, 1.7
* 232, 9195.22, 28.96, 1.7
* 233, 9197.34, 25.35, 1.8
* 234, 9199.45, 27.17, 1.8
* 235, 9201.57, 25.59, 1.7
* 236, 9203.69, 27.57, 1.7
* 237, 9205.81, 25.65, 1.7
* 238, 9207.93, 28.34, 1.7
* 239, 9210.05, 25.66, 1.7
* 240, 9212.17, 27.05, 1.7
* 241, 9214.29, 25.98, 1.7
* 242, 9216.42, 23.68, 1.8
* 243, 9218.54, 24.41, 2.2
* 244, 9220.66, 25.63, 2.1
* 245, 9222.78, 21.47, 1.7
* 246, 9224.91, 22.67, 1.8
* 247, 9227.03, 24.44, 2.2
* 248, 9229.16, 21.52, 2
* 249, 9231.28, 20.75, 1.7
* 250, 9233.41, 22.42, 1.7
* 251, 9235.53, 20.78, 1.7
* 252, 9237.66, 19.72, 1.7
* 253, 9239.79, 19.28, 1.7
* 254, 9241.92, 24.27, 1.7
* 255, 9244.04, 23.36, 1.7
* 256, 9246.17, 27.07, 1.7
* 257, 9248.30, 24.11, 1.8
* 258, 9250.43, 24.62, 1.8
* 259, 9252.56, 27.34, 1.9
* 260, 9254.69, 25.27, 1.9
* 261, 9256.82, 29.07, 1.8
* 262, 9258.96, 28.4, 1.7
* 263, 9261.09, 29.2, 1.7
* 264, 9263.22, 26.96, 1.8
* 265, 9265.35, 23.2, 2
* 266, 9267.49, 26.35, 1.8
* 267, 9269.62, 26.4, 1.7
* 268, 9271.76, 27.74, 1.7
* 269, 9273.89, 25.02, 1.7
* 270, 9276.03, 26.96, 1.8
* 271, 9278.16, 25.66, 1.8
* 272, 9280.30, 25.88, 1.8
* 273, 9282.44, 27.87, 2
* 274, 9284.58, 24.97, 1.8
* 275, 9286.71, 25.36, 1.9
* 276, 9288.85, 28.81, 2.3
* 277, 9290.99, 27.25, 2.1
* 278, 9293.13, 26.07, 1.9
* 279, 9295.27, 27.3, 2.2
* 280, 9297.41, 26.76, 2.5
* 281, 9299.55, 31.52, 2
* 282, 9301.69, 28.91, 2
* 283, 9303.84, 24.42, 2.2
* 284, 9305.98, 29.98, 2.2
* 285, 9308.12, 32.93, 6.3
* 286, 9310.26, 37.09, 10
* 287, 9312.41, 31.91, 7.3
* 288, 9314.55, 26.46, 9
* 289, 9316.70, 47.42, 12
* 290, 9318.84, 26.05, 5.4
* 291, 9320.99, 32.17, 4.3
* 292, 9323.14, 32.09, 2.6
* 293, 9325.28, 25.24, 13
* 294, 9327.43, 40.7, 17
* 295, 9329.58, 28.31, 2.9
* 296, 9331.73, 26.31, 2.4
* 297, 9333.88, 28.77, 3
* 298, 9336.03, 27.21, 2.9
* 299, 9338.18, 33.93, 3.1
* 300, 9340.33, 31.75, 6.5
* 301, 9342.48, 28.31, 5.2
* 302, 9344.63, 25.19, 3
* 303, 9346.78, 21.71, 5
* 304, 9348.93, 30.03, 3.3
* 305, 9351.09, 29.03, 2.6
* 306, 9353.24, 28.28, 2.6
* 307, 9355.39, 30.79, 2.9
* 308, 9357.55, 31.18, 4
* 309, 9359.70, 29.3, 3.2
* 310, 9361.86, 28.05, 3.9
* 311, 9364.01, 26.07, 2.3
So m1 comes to 0.29 mag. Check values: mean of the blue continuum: 27.6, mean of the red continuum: 28.8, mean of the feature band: 22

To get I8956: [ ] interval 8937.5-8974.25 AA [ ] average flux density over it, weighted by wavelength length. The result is 28.8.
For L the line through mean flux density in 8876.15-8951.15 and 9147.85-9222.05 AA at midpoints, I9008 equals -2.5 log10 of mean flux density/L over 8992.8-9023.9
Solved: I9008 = 0.04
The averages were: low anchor 28.6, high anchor 27.4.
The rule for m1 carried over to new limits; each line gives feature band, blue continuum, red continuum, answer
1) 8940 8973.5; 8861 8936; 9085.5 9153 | 0.00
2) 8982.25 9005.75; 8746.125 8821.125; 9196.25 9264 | -0.08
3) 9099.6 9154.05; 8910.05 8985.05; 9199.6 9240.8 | -0.12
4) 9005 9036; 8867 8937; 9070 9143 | 0.04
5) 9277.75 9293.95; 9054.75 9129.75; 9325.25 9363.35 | 0.09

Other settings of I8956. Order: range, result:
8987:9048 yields 27.8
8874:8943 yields 28.8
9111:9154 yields 28.6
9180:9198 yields 27.3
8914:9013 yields 28.5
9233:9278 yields 25.2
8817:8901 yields 28.9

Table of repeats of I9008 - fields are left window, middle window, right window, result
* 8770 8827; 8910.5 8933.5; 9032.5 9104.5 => -0.05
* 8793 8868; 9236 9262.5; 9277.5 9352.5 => 0.16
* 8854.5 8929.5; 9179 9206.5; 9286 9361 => 0.09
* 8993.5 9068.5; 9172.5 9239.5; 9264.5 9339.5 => 0.12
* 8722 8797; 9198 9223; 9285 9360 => 0.13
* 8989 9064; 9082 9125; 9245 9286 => -0.05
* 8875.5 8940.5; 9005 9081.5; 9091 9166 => 0.06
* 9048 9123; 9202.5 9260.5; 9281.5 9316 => 0.16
